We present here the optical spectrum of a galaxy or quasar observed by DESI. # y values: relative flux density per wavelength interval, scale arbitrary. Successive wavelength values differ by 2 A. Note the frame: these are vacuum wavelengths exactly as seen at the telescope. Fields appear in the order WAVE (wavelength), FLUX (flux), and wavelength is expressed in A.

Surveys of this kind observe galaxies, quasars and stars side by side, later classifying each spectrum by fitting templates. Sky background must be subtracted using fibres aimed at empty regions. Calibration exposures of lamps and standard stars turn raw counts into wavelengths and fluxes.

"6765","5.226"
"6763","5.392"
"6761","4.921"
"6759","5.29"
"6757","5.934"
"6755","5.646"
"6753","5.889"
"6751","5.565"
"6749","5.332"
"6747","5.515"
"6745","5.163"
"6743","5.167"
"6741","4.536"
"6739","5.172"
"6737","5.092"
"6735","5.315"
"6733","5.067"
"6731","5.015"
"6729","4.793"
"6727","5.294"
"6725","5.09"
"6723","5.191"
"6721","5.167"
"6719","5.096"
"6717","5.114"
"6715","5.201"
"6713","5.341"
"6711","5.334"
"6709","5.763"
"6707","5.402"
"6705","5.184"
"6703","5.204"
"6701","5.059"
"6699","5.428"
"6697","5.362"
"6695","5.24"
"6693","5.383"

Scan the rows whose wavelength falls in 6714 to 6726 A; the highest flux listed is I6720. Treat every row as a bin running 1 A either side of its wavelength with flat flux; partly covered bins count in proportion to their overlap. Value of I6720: 5.201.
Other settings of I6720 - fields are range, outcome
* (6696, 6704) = 5.428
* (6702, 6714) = 5.763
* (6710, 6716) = 5.341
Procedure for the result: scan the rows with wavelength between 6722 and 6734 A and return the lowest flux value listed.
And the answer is 4.793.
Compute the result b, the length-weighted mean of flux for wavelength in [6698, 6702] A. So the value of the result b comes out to 5.24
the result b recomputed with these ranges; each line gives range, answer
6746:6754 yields 5.58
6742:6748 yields 5.28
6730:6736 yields 5.13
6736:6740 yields 5.13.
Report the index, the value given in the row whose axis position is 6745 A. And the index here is 5.163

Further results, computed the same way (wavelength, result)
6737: 5.092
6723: 5.191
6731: 5.015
